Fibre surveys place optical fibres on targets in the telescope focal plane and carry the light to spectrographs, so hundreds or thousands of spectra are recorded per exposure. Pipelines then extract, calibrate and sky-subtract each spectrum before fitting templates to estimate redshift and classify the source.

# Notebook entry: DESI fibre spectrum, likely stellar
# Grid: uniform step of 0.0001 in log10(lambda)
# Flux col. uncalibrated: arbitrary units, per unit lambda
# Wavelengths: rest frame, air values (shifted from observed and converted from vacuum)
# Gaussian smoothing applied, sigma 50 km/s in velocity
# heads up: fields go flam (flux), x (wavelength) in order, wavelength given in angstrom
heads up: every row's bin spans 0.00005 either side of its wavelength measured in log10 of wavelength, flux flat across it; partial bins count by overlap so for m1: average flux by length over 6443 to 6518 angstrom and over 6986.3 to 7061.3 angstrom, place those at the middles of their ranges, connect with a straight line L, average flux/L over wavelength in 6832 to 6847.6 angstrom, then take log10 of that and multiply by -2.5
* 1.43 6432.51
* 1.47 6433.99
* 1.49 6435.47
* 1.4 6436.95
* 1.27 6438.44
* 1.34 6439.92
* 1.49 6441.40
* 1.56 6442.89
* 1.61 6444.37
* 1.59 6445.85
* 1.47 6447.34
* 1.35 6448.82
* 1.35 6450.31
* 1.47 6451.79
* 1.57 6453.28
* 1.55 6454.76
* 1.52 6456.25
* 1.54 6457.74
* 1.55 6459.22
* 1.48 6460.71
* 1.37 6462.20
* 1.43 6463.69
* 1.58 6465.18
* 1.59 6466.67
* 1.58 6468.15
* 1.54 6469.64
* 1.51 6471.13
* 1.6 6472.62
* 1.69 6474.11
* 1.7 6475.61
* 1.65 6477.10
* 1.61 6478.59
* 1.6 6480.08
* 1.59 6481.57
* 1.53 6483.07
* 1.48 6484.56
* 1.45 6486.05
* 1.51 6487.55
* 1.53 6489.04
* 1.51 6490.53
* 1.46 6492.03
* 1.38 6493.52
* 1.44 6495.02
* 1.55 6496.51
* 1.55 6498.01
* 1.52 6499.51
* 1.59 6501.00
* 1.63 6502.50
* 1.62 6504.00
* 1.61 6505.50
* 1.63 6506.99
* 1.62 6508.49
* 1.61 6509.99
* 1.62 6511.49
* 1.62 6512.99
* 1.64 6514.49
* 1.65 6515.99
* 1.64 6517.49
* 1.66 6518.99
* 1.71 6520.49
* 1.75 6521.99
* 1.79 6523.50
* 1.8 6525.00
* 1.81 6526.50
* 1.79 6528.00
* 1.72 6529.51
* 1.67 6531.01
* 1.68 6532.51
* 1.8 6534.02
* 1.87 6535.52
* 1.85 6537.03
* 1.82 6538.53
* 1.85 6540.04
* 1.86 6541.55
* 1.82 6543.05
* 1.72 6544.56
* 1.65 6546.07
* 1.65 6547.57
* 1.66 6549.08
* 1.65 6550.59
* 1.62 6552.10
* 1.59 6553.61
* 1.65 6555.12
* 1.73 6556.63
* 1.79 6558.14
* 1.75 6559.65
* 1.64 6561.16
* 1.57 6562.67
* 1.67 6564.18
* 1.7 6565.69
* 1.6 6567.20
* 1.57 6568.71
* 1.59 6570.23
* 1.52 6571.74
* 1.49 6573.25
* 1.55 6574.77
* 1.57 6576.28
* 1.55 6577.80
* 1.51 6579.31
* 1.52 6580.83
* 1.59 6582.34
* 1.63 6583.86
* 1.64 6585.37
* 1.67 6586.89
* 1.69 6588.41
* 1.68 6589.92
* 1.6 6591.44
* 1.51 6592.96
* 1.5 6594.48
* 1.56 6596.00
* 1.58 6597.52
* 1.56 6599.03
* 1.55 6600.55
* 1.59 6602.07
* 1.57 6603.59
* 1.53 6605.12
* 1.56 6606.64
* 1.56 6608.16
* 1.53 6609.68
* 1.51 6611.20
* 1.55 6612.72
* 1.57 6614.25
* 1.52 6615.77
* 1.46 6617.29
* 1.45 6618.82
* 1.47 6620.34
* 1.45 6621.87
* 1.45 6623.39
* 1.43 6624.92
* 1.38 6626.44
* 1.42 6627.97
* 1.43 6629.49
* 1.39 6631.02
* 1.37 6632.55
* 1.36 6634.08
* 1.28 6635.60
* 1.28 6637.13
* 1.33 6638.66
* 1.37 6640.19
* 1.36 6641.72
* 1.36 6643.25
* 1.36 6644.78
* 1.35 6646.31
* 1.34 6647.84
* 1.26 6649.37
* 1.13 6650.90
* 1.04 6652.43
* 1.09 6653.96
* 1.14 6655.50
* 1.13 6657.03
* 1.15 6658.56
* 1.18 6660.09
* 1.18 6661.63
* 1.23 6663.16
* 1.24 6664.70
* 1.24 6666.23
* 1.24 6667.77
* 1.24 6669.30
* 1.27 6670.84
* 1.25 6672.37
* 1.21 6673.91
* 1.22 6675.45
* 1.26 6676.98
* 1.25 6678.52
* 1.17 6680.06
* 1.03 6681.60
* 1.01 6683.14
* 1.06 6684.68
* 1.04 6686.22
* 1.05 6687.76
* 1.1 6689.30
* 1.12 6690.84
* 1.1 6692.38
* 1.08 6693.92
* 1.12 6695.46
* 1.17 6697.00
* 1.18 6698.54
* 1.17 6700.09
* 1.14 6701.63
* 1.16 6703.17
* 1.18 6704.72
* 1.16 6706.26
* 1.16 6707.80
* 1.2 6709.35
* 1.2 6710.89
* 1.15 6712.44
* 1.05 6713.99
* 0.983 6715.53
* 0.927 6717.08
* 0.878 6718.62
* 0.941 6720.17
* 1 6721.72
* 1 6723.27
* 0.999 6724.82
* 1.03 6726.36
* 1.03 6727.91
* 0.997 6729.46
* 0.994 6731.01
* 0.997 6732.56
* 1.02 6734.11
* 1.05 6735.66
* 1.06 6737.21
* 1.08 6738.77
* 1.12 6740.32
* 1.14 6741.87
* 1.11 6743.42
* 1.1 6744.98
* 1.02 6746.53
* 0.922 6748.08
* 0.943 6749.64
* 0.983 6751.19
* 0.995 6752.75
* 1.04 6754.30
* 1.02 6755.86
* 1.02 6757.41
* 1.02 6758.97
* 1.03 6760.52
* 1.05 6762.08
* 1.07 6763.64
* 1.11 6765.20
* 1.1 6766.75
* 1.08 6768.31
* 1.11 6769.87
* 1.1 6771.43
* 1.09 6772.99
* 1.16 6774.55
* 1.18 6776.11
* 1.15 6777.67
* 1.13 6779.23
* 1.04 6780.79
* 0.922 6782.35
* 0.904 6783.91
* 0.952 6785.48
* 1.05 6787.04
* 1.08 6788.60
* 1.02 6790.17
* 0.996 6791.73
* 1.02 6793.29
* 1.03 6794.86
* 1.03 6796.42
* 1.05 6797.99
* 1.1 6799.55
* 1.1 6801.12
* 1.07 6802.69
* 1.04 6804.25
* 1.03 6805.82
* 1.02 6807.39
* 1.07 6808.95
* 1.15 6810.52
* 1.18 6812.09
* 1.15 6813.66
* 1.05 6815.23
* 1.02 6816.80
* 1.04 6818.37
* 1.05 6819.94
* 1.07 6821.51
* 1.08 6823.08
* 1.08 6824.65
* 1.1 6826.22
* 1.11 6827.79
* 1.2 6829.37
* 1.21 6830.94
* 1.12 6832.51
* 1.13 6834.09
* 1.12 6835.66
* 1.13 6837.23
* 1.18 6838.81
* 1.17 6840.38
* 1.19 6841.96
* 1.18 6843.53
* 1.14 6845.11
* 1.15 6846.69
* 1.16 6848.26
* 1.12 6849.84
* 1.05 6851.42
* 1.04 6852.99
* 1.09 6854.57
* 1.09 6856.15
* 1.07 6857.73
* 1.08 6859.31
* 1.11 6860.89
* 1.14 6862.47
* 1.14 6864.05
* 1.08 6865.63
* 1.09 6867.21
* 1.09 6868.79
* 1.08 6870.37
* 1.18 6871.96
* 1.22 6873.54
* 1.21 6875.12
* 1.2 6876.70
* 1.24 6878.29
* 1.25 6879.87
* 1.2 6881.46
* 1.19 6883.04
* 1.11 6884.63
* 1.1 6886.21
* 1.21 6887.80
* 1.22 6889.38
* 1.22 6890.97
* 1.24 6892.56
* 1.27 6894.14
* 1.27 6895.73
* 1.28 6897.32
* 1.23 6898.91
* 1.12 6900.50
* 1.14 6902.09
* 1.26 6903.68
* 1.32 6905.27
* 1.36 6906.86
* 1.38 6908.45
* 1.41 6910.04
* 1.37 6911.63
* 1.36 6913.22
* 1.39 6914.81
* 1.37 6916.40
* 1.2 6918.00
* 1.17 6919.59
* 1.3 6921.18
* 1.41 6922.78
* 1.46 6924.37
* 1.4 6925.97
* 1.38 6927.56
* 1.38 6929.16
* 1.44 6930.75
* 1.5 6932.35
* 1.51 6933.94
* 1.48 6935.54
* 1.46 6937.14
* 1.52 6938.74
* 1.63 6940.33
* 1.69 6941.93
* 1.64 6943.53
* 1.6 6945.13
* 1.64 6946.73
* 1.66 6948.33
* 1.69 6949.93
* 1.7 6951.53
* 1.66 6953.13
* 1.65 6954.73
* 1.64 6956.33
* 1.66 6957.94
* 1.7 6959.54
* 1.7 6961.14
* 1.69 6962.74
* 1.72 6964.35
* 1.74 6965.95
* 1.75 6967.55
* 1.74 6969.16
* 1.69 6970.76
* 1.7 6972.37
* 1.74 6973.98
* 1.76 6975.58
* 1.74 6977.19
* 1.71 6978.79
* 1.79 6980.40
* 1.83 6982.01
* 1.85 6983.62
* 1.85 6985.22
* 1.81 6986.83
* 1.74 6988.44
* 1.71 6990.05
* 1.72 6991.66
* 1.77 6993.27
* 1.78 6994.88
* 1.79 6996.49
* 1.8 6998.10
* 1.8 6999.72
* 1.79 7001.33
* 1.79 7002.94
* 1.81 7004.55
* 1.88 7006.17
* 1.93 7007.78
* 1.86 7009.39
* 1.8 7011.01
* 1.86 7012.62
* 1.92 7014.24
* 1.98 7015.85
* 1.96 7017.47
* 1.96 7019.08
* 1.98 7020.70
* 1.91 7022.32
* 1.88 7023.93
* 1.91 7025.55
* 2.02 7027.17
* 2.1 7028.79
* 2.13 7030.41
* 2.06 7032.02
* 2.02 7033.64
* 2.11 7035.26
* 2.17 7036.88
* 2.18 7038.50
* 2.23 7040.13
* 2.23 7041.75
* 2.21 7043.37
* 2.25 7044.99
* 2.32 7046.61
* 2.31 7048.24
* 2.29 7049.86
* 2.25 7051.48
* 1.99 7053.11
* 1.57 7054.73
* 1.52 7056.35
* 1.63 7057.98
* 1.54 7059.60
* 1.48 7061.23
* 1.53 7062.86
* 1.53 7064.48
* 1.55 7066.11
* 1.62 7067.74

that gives 0.49 mag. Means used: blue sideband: 1.55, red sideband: 1.94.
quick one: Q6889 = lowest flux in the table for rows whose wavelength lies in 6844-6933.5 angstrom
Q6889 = 1.04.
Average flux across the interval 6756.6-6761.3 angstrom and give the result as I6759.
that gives 1.02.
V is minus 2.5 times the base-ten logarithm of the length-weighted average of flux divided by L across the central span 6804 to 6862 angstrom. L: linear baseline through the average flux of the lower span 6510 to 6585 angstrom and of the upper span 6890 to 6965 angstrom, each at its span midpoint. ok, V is 0.33 mag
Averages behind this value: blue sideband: 1.68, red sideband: 1.45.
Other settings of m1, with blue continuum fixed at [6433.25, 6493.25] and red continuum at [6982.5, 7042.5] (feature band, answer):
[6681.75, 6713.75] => 0.44 mag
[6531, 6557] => -0.10 mag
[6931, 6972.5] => 0.15 mag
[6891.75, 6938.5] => 0.35 mag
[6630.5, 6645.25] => 0.22 mag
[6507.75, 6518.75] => -0.05 mag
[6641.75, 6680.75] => 0.33 mag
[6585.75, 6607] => 0.02 mag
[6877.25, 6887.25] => 0.47 mag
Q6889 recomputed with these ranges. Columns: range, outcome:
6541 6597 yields 1.49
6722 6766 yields 0.922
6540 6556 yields 1.59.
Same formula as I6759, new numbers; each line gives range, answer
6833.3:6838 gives 1.13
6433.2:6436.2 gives 1.48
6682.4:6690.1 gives 1.05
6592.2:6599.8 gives 1.54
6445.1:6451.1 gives 1.44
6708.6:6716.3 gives 1.12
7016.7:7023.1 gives 1.95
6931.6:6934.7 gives 1.51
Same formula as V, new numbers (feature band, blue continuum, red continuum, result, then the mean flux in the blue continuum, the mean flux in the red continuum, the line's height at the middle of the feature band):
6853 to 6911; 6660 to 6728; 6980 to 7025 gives 0.30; 1.12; 1.84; 1.56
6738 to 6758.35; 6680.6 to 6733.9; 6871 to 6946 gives 0.09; 1.07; 1.33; 1.12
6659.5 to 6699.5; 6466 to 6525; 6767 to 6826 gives 0.10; 1.59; 1.07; 1.27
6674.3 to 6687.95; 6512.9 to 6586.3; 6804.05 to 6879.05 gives 0.26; 1.68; 1.12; 1.43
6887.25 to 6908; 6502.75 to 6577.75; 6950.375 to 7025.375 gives 0.38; 1.68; 1.79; 1.77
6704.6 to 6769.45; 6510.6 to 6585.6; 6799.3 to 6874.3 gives 0.24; 1.68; 1.11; 1.31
